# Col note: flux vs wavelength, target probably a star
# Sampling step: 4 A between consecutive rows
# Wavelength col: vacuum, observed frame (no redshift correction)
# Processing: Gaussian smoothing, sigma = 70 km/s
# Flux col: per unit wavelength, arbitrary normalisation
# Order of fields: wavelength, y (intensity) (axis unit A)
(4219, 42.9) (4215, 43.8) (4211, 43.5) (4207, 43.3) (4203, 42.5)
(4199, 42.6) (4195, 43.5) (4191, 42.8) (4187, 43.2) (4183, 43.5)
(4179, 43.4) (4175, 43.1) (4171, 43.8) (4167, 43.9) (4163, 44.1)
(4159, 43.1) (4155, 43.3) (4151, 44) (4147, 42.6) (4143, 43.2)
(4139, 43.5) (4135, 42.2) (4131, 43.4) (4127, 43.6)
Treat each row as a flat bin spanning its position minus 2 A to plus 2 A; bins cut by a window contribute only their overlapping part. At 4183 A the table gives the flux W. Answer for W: 43.5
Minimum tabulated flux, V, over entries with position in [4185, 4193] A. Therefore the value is 42.8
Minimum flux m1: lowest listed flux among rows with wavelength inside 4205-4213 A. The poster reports 43.3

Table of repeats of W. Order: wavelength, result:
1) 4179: 43.4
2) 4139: 43.5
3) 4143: 43.2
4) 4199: 42.6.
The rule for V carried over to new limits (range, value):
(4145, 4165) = 42.6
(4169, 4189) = 43.1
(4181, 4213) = 42.5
